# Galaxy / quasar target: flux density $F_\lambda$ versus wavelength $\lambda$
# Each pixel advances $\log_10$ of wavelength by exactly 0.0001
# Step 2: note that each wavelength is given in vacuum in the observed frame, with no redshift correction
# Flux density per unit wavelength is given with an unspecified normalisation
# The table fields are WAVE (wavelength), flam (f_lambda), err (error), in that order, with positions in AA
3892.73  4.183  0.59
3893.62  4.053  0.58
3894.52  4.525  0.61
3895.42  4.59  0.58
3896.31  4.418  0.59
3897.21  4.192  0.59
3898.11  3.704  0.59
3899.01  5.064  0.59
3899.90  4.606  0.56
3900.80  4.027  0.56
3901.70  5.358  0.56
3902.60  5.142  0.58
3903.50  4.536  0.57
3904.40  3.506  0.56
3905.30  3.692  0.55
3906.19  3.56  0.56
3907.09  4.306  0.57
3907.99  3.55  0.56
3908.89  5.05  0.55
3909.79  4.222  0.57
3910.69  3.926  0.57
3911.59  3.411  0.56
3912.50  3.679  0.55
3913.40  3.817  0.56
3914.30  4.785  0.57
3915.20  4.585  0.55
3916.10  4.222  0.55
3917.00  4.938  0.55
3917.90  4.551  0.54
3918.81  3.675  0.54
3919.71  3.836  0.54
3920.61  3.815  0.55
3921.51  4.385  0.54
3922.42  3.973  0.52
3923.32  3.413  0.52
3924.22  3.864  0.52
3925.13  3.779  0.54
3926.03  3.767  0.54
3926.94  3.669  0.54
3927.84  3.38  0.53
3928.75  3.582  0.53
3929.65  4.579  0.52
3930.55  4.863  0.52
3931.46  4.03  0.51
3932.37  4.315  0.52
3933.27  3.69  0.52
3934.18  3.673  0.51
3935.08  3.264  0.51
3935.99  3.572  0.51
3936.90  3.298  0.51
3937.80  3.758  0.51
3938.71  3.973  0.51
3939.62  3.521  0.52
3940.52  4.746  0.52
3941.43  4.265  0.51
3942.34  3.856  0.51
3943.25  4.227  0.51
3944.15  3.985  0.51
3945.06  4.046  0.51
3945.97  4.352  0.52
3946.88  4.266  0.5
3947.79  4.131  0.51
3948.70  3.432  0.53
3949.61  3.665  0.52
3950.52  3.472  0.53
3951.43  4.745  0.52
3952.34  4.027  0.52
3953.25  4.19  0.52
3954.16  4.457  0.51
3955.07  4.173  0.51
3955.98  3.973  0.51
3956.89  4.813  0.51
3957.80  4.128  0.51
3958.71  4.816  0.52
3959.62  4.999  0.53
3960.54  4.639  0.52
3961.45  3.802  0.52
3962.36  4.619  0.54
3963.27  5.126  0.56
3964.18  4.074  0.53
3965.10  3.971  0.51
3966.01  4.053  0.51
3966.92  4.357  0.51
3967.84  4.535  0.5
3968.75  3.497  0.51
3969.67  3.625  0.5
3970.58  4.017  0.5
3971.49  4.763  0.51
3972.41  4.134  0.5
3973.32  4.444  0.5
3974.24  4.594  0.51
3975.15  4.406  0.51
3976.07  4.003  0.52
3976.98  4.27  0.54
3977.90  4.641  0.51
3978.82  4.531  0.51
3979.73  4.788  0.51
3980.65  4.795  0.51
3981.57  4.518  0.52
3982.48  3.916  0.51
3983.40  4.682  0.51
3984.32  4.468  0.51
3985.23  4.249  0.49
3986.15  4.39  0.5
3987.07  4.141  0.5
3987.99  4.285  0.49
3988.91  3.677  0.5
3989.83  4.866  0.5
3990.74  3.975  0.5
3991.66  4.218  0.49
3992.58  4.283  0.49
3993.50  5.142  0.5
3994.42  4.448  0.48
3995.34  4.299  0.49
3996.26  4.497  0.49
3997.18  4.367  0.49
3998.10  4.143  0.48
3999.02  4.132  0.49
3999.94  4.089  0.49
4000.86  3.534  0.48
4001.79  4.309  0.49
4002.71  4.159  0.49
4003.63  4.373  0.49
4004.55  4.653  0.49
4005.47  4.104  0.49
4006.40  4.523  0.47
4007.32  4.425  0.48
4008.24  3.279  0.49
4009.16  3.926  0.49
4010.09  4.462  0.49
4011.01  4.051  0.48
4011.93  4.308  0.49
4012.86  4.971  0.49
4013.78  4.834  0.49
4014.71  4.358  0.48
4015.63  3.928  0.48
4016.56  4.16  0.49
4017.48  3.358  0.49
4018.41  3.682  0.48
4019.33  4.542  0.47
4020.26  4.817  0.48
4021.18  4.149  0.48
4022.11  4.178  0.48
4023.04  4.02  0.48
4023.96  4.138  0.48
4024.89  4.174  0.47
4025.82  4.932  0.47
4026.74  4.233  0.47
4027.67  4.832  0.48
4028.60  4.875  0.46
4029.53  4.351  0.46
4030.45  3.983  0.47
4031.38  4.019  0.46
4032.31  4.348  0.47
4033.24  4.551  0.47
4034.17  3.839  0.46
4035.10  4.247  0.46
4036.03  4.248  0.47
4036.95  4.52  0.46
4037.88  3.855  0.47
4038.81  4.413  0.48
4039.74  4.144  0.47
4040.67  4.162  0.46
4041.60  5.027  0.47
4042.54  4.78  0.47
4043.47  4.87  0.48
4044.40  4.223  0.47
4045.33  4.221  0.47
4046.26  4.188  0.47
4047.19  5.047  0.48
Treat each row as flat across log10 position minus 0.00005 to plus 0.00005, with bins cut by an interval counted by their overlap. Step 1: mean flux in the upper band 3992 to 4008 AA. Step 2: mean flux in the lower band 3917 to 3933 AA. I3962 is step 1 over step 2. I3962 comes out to 1.08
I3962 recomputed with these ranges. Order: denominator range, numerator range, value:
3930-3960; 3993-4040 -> 1.05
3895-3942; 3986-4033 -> 1.05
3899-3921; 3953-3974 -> 1.02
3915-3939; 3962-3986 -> 1.11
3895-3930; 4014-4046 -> 1.04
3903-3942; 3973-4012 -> 1.08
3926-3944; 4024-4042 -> 1.11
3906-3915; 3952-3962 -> 1.08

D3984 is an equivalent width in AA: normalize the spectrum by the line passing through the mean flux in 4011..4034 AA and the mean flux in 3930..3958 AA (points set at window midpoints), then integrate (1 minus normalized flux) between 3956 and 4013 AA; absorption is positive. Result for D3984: -2.0 AA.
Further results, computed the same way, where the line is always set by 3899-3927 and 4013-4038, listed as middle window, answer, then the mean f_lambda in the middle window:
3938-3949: 0.3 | 4.07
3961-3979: -0.2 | 4.27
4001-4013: 0.1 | 4.23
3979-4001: -0.6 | 4.34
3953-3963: -0.6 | 4.44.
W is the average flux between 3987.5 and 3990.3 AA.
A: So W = 4.28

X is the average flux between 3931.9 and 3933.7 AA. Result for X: 4.01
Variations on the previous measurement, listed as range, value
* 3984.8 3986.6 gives 4.31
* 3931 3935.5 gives 3.8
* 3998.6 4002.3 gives 4.01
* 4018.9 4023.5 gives 4.34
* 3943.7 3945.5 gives 4.02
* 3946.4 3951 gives 3.8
